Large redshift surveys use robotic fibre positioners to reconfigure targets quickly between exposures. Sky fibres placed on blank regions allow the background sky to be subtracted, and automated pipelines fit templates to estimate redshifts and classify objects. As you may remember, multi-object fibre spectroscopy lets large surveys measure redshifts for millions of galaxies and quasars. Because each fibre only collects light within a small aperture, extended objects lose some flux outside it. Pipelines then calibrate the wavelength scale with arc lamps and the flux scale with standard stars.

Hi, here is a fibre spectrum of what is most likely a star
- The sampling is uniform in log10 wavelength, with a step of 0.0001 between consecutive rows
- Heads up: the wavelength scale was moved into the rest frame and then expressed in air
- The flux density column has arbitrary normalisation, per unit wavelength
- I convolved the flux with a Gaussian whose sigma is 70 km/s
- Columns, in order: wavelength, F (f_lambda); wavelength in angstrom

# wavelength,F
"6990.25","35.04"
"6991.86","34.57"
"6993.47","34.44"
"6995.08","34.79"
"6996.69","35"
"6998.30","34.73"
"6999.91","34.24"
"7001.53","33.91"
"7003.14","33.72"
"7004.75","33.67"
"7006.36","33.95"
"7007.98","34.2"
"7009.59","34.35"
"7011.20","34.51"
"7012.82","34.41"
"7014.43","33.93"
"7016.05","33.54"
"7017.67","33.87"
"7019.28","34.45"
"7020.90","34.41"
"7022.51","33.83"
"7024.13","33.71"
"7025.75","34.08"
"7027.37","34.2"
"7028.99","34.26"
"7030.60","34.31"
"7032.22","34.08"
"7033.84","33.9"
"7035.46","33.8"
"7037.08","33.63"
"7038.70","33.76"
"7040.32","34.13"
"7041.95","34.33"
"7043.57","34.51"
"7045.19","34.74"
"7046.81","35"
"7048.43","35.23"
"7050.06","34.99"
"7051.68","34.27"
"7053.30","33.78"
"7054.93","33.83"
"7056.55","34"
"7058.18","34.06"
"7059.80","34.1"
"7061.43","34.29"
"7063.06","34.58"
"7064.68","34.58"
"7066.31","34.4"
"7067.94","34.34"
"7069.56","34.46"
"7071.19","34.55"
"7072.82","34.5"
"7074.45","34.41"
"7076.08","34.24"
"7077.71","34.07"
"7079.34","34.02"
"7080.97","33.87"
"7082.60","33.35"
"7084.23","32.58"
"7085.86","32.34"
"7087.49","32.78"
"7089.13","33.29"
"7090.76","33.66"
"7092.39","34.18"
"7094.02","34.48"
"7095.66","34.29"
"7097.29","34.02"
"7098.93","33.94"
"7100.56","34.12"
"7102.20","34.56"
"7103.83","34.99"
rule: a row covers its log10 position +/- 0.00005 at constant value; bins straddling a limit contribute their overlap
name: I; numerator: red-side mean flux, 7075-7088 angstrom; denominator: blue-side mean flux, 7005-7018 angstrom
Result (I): 0.98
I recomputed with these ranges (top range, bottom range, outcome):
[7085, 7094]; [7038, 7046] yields 0.97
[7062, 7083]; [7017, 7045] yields 1.01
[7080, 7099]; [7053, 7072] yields 0.98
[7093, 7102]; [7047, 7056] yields 0.99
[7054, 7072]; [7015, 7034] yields 1.01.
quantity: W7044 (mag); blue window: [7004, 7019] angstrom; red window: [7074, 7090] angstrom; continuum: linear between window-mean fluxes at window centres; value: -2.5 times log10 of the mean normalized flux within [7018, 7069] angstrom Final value -0.01 mag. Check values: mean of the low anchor 34.1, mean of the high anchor 33.5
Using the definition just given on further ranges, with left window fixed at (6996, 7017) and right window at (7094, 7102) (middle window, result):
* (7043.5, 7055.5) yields -0.01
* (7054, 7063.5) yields 0.00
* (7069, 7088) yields 0.01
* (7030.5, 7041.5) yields 0.01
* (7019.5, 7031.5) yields 0.00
